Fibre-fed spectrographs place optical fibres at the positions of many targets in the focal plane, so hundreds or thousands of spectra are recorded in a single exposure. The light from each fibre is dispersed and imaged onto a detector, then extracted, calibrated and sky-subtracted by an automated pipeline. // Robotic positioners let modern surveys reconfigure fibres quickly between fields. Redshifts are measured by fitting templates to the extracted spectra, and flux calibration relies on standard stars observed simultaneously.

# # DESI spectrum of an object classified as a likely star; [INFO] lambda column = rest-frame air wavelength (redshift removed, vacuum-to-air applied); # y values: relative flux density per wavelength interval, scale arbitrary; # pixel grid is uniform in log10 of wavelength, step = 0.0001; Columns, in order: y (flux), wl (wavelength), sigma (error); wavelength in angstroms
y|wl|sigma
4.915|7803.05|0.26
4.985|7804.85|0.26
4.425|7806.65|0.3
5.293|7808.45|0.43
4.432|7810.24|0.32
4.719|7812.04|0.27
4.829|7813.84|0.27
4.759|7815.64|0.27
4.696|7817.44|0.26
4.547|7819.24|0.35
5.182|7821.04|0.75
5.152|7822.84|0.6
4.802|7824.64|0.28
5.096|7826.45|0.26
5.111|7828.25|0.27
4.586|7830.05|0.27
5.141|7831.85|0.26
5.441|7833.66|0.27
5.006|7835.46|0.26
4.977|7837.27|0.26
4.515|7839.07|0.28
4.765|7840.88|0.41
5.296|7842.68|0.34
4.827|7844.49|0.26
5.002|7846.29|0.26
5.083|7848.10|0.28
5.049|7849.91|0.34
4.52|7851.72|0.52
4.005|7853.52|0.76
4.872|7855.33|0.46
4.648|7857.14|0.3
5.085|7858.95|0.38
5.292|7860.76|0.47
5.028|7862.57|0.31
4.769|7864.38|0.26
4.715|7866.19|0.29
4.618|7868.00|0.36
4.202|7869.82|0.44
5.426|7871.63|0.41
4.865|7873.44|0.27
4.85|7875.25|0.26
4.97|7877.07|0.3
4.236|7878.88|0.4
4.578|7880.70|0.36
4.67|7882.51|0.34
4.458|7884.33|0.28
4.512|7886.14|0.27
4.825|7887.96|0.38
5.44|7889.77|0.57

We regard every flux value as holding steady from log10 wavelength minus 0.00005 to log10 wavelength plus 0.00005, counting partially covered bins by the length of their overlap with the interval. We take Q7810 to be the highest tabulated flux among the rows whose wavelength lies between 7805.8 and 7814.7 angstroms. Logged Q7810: 5.293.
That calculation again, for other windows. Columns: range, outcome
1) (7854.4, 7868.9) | 5.292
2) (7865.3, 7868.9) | 4.715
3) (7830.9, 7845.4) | 5.441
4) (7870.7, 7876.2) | 5.426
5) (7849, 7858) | 5.049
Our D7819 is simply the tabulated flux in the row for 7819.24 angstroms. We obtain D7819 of 4.547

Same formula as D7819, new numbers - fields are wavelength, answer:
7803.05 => 4.915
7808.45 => 5.293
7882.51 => 4.67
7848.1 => 5.083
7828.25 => 5.111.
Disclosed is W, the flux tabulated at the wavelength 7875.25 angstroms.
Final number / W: 4.85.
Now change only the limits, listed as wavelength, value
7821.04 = 5.182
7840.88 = 4.765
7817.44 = 4.696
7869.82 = 4.202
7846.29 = 5.002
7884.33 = 4.458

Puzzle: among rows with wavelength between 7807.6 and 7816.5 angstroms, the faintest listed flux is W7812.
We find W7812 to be 4.432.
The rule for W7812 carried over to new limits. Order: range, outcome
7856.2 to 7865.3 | 4.648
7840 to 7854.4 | 4.005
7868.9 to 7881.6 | 4.202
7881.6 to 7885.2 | 4.458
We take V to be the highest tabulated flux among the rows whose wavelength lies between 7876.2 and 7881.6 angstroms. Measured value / 4.97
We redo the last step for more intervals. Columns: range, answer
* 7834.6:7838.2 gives 5.006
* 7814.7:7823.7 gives 5.182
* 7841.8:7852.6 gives 5.296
